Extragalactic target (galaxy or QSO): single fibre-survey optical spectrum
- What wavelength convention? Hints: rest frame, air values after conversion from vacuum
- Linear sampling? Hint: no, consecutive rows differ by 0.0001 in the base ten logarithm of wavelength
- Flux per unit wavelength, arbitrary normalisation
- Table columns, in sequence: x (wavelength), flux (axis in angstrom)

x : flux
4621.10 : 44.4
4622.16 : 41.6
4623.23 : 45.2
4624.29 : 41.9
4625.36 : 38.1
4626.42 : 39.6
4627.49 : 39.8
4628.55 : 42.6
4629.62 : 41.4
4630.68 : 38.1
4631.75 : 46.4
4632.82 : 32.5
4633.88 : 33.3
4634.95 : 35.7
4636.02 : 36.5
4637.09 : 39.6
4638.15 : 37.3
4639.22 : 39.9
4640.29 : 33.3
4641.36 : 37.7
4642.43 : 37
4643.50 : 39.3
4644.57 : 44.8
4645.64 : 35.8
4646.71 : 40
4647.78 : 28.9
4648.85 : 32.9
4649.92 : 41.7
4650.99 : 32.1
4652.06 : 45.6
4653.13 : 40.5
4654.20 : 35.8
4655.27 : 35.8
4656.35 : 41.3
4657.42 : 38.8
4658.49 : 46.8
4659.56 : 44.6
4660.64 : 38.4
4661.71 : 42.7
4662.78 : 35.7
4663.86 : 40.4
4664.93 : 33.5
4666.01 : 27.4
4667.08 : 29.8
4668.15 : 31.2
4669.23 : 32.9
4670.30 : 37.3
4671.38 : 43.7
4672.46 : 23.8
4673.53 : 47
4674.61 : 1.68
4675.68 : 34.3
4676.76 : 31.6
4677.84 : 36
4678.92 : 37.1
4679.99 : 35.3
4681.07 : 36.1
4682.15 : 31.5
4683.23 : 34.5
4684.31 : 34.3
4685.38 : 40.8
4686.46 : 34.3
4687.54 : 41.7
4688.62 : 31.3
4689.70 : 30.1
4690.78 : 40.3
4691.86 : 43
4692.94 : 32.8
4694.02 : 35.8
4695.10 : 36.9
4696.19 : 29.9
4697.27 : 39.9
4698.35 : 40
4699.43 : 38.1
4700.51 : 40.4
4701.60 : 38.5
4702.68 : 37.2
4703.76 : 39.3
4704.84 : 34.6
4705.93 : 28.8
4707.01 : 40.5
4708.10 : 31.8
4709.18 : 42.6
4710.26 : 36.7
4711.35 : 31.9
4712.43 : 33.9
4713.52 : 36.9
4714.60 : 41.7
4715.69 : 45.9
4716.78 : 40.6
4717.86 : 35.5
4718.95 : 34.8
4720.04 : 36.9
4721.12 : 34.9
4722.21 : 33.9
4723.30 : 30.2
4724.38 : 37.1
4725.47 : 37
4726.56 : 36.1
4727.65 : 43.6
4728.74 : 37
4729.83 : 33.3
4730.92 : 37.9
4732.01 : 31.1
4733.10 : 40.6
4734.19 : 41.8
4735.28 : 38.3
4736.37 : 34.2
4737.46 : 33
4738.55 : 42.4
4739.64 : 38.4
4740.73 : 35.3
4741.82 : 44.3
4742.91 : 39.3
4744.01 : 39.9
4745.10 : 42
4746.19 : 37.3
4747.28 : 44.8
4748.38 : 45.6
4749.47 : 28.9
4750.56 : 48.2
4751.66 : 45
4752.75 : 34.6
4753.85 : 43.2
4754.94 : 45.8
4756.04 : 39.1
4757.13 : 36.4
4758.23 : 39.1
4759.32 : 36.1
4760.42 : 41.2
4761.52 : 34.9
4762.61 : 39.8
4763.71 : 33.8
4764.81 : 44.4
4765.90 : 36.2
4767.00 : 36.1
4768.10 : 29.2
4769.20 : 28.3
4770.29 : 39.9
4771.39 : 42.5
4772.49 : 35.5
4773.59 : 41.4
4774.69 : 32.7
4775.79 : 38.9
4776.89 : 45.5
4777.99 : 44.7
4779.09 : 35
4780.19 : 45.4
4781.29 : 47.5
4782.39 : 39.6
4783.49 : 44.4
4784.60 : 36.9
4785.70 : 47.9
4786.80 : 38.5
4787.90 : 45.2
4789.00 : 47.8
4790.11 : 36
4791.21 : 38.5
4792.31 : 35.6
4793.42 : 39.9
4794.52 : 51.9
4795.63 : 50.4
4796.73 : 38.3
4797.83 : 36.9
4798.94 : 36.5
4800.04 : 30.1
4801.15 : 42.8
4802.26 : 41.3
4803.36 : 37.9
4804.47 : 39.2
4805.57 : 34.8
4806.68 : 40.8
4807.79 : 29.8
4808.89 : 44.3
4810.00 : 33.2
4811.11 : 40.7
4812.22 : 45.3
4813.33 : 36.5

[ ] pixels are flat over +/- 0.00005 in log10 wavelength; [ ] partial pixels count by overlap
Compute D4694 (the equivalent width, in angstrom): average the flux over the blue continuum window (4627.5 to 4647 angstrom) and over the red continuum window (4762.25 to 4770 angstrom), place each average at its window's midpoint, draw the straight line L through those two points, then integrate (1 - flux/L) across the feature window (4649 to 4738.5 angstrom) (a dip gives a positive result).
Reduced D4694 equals 1.7 angstrom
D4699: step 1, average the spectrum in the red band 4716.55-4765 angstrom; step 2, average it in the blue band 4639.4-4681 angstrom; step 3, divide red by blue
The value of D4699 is 1.1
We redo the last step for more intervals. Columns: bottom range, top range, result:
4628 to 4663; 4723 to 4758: 1.01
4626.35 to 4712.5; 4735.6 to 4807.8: 1.08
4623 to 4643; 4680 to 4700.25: 0.94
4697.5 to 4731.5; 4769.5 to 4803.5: 1.10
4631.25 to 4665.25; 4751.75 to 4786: 1.02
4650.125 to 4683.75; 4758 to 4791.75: 1.11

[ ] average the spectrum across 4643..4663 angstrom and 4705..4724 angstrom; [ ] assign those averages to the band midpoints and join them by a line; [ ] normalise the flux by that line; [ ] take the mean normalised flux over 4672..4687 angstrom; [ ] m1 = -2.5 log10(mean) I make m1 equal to 0.16 mag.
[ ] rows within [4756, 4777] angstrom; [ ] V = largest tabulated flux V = 45.5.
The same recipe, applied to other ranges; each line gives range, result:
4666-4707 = 47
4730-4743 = 44.3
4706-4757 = 48.2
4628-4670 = 46.8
